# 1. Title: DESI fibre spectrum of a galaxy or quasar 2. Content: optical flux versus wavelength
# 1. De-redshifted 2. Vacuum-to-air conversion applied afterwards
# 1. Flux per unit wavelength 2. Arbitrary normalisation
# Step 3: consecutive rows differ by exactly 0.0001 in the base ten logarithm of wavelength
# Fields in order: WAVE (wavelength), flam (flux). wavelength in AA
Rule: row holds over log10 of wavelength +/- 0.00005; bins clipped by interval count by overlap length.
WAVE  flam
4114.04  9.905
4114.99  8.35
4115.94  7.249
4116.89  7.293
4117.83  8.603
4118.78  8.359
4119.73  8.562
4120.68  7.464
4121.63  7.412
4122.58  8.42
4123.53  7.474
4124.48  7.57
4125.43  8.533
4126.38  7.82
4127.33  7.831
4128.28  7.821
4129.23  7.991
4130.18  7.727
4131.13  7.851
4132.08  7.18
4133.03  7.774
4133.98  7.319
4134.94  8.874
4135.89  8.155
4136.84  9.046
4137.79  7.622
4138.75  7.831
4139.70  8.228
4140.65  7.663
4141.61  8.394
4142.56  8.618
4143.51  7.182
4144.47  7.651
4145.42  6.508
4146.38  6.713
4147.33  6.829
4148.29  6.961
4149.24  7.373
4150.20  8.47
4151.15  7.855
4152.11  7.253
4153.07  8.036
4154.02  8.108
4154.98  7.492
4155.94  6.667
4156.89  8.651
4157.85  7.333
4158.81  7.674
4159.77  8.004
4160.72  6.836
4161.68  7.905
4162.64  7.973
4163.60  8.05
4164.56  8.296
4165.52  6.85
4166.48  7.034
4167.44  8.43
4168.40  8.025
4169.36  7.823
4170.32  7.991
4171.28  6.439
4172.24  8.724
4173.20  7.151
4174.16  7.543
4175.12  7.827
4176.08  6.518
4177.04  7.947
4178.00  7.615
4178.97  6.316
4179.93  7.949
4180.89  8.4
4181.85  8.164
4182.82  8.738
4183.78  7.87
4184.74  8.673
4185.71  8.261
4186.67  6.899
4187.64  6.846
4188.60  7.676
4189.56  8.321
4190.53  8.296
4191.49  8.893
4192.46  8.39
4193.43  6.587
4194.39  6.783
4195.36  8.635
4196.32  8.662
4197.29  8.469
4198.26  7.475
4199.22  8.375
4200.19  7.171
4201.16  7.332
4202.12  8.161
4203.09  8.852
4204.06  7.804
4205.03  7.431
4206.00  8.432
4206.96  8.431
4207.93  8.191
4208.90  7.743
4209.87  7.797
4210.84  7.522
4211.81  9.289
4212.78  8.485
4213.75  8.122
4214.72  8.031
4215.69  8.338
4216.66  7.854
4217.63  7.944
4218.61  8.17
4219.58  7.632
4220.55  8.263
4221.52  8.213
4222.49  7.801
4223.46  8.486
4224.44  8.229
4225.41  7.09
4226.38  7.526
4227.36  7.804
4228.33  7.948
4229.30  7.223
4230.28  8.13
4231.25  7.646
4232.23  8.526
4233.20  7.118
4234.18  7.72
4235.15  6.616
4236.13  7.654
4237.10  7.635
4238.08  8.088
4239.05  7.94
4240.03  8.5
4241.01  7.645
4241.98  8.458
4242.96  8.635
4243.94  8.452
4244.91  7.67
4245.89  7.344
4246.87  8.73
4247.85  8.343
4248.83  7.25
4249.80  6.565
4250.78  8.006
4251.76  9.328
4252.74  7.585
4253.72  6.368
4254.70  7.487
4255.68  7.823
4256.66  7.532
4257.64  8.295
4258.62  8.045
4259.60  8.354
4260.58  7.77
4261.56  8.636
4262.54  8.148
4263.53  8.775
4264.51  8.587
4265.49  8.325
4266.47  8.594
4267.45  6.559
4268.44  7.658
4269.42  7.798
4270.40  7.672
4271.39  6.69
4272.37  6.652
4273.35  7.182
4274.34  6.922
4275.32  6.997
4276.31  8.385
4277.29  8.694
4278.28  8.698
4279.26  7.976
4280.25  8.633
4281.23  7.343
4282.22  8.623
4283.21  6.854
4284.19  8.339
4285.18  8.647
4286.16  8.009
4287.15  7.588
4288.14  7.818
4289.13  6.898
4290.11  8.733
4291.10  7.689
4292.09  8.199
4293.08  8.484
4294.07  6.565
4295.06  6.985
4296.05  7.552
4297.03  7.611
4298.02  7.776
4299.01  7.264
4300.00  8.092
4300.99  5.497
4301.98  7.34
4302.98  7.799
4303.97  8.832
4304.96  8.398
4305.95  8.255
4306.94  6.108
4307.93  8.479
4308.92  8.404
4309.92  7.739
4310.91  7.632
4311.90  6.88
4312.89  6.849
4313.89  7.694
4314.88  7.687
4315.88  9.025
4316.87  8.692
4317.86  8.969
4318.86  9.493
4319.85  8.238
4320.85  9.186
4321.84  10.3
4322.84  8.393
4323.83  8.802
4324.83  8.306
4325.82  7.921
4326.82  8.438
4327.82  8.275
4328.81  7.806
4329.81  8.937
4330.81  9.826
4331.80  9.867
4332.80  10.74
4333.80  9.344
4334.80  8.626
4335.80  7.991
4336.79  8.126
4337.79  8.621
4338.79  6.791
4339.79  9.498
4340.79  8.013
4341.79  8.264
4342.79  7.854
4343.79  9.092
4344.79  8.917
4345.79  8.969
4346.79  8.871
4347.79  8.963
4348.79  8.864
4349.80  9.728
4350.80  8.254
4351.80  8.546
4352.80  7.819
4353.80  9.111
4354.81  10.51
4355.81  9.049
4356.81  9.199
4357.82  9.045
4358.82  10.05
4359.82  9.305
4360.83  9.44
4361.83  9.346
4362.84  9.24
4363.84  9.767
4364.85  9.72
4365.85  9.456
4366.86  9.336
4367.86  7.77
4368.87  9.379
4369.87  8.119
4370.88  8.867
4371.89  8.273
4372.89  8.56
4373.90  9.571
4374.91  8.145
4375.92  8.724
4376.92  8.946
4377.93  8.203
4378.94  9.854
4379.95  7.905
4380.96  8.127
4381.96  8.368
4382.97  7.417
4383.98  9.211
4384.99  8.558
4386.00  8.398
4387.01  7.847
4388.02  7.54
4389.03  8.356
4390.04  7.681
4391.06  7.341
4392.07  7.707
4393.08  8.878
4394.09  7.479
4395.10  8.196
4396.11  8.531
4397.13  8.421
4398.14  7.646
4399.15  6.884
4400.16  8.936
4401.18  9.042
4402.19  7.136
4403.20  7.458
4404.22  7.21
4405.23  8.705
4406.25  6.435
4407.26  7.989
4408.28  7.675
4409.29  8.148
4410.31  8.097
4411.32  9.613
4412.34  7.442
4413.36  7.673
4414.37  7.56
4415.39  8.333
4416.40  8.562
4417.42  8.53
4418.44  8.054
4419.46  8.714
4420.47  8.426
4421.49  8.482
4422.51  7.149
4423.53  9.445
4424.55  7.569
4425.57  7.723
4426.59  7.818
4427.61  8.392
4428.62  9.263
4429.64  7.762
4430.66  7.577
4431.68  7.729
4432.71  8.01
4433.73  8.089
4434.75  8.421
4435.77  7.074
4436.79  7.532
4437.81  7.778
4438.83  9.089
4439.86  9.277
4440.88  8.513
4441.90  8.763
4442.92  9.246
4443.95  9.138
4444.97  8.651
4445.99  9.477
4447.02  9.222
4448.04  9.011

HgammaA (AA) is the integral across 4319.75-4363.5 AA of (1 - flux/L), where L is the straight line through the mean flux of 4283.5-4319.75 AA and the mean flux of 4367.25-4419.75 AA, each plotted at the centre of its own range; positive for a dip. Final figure -4.9 AA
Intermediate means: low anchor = 7.83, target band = 8.88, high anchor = 8.2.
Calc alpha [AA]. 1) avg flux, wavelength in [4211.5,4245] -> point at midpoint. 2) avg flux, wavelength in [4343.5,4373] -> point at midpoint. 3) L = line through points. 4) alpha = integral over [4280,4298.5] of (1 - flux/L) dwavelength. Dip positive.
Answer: 1.49 AA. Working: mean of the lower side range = 7.97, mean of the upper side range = 9.06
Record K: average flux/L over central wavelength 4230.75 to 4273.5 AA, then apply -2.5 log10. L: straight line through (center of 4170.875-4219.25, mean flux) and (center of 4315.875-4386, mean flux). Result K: 0.06 mag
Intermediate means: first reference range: 7.91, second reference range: 8.84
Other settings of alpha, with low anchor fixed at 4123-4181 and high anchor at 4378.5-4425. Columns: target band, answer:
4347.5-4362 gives -2.0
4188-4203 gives -0.4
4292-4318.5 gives 0.7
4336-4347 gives -0.6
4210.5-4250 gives -0.5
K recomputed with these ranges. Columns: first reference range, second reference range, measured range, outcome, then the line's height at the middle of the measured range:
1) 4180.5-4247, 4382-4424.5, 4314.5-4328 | -0.09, 8.03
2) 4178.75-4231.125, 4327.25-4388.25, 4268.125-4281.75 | 0.09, 8.35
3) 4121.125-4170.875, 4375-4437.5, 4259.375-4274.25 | 0.02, 7.91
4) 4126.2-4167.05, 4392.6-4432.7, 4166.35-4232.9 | -0.02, 7.78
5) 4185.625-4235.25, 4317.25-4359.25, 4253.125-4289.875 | 0.07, 8.36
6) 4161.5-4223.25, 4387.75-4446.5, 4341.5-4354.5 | -0.09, 8.07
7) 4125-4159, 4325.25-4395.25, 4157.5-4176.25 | 0.03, 7.86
